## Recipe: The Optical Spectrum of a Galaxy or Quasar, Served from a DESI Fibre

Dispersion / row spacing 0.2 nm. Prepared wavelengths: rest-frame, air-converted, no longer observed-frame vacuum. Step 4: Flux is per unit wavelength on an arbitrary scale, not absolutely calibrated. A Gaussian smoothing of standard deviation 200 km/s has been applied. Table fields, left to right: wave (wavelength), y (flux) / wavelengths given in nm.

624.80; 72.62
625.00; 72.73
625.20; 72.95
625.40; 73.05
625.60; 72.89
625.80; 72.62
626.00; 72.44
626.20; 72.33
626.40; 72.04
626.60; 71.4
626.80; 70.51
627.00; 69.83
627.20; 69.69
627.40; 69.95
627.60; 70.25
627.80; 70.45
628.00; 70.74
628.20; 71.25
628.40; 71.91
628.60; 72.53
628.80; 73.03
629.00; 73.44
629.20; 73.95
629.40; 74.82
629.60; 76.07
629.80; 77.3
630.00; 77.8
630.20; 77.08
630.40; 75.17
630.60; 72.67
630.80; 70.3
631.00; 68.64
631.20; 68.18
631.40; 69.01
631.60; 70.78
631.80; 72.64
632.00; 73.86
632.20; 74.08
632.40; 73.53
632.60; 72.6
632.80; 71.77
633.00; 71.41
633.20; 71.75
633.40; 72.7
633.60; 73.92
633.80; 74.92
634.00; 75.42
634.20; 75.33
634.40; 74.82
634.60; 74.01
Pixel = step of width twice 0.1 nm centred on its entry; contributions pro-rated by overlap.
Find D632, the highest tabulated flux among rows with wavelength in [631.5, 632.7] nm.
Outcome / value 74.08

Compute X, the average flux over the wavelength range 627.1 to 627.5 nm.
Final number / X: 69.8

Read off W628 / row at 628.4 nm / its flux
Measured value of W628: 71.91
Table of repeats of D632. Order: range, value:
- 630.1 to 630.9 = 77.08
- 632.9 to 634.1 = 75.42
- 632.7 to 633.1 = 71.77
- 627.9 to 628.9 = 73.03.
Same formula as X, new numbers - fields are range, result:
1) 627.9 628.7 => 71.6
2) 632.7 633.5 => 71.9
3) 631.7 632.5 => 73.5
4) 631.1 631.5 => 68.6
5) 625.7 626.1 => 72.5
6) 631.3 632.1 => 71.6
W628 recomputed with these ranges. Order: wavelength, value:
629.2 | 73.95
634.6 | 74.01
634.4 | 74.82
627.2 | 69.69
